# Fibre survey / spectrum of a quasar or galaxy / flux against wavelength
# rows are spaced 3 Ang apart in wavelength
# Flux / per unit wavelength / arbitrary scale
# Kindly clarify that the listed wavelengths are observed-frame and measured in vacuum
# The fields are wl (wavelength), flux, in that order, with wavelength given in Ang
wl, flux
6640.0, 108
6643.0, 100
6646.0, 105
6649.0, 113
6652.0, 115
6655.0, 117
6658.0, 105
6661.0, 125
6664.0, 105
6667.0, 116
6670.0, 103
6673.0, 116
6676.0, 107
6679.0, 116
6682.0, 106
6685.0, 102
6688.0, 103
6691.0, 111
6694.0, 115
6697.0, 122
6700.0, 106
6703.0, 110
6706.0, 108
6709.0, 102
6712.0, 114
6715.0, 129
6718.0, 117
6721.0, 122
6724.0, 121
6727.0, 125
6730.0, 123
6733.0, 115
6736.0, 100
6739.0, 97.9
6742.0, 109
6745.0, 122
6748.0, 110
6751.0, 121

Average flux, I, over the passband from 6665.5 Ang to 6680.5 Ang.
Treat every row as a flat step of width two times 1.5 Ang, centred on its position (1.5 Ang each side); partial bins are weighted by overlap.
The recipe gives 112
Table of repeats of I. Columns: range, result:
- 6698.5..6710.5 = 106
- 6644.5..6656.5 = 112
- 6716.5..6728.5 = 121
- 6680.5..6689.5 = 104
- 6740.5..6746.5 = 116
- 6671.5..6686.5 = 109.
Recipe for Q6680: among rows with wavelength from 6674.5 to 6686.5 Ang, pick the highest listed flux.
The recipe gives 116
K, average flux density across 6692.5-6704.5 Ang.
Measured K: 113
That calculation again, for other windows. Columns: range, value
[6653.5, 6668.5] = 114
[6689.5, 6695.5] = 113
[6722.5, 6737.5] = 117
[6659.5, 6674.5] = 113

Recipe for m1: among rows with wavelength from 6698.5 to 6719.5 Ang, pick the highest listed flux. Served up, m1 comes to 129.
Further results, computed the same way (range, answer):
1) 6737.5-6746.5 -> 122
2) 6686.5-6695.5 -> 115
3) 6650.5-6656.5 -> 117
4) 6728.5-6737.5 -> 123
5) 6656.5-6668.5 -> 125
